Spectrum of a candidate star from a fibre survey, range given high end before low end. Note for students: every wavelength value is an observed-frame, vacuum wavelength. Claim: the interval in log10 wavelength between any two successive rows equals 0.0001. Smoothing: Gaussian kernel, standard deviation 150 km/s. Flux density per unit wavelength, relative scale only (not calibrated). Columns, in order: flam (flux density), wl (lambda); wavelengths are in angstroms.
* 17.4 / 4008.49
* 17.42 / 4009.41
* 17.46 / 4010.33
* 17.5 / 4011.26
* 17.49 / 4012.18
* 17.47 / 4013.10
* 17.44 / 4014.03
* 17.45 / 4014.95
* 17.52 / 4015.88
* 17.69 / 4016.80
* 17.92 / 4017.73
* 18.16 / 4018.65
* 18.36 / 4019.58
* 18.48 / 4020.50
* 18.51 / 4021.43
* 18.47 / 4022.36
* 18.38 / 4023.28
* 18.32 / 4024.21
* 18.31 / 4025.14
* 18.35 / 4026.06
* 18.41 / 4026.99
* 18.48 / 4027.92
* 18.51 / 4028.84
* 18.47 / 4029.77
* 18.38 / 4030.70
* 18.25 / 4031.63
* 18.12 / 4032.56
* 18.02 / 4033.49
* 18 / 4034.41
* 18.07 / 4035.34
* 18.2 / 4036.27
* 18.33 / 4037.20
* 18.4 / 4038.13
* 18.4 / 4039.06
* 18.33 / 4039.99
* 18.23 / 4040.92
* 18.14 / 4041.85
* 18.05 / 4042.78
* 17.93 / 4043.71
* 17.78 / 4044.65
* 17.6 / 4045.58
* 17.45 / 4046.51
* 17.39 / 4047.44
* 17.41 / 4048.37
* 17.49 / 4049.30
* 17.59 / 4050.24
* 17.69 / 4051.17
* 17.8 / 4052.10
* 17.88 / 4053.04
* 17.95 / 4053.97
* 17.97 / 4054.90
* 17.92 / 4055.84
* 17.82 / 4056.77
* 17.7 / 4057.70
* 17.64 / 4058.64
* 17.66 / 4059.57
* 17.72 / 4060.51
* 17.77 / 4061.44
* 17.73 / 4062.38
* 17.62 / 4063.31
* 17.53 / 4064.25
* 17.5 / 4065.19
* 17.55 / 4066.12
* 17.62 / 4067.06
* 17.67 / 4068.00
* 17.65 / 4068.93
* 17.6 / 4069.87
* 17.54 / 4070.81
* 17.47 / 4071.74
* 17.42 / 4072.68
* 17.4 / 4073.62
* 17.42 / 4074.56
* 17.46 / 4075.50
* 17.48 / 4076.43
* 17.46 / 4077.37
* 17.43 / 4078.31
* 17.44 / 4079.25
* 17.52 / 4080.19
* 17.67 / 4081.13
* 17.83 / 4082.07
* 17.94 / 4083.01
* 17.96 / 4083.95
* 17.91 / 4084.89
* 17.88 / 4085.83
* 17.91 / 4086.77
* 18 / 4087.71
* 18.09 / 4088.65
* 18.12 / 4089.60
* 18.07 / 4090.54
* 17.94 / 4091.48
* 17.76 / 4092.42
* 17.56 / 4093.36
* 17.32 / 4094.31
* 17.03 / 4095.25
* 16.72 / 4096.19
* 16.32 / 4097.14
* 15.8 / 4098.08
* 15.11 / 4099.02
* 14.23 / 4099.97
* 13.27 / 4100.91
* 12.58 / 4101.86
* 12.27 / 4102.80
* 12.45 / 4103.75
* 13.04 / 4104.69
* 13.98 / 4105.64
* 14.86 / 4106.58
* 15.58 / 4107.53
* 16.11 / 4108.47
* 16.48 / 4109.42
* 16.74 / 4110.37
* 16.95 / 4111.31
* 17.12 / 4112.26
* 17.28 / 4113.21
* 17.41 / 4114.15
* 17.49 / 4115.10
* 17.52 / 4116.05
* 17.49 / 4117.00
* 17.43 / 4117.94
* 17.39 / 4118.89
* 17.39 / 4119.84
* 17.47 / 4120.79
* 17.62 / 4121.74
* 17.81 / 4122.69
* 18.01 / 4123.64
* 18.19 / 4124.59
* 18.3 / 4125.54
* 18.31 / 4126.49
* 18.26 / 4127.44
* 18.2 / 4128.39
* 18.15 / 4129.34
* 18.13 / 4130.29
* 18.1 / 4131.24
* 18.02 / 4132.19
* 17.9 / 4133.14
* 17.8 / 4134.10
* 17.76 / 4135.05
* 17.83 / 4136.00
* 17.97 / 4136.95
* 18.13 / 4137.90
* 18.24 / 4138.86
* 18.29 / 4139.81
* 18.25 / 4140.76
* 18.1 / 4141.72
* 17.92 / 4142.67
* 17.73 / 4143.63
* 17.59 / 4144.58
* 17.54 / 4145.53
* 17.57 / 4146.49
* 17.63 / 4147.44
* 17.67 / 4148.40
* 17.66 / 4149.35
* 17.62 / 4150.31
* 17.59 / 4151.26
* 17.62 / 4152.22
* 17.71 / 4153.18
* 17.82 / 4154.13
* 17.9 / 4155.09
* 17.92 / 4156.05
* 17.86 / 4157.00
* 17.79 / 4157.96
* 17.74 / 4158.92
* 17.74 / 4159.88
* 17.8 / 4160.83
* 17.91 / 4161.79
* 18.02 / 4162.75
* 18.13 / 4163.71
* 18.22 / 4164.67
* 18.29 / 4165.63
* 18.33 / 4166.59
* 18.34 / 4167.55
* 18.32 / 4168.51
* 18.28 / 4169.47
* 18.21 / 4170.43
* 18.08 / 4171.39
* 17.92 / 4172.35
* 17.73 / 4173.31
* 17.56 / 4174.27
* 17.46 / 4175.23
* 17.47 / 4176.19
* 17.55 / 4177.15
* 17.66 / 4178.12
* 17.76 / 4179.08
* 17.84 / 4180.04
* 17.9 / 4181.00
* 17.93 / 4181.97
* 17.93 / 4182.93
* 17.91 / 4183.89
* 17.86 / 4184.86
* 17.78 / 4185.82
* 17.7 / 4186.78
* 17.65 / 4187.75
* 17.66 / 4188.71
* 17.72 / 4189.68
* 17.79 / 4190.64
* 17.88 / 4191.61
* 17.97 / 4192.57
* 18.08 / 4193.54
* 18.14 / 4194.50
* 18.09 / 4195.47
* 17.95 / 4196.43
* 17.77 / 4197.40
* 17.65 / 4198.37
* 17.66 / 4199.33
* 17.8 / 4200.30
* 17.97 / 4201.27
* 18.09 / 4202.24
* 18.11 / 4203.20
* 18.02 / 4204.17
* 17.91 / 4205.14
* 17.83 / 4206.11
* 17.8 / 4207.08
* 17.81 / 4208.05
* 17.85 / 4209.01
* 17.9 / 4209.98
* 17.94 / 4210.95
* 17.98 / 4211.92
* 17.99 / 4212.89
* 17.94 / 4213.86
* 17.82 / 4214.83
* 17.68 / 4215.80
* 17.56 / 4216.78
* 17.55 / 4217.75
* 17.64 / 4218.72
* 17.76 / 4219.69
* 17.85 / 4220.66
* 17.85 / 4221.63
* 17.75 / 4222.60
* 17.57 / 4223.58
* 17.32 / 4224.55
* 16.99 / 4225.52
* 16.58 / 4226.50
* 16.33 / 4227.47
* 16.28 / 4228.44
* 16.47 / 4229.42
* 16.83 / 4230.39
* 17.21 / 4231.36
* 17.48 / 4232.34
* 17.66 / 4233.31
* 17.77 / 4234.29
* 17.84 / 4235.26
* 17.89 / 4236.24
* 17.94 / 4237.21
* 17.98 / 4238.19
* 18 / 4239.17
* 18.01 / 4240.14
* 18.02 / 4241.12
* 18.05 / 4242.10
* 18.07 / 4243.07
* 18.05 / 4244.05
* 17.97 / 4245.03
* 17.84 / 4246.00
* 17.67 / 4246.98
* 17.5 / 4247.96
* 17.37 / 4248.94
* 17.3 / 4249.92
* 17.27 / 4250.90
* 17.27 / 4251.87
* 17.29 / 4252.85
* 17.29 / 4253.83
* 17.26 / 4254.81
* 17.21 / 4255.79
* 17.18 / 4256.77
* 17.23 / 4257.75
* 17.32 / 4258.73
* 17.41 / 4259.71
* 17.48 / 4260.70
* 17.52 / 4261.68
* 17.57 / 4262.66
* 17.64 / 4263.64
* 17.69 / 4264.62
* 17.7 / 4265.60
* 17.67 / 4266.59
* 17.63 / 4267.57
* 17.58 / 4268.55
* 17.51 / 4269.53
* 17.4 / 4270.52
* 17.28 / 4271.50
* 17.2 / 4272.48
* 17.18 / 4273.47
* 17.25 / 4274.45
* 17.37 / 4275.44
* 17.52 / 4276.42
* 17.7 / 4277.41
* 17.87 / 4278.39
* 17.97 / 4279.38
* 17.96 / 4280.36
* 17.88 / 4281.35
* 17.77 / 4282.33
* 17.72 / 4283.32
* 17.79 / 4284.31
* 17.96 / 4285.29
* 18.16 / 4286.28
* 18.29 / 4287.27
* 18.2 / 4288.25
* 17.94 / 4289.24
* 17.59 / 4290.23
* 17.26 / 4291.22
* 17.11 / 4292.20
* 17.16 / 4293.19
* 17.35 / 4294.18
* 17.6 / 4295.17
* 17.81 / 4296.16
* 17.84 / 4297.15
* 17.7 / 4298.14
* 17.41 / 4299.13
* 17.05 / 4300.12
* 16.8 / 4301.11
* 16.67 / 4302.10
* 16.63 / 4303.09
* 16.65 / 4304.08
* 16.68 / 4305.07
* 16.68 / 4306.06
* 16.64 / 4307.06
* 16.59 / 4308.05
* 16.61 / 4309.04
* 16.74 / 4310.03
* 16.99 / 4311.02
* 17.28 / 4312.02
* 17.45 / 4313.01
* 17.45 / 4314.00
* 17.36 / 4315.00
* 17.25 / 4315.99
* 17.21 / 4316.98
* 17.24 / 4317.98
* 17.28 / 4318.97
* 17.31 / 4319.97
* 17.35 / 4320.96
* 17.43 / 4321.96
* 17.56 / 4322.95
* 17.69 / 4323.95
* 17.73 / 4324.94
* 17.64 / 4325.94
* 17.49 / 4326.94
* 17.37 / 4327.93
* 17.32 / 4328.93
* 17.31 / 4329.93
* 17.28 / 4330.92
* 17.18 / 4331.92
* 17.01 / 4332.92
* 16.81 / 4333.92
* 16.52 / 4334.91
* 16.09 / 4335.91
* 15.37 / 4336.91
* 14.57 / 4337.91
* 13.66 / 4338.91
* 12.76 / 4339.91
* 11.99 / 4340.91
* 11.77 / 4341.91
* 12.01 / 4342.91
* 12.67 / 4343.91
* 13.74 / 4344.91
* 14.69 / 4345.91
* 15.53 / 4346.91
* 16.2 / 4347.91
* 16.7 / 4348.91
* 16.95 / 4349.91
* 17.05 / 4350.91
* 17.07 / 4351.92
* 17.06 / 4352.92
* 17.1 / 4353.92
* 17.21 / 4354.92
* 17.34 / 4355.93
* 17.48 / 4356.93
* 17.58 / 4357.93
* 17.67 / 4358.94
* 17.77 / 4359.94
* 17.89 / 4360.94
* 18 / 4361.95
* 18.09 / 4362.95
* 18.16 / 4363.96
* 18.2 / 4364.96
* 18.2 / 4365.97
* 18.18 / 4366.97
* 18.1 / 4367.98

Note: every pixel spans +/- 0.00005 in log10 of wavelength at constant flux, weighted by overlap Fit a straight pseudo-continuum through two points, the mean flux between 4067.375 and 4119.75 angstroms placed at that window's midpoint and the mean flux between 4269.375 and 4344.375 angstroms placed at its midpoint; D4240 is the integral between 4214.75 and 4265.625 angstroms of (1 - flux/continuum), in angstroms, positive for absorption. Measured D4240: -2.0 angstroms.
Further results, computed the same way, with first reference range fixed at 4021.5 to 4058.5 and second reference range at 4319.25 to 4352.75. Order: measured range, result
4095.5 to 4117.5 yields 2.6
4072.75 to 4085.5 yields 0.1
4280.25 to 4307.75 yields -2.0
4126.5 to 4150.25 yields -0.8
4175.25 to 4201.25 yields -1.2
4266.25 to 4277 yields -0.7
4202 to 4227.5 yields -1.4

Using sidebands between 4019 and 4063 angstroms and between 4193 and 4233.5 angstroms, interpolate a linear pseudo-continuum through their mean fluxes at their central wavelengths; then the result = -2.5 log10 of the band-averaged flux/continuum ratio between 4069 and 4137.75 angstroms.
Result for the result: 0.05 mag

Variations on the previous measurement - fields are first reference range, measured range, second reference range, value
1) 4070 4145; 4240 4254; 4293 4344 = -0.06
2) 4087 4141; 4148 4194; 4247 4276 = -0.05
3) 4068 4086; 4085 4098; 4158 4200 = 0.01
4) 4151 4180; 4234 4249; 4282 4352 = -0.04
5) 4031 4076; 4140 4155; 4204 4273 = 0.00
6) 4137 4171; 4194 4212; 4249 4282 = -0.01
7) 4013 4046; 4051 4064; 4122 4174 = 0.02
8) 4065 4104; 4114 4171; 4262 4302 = -0.05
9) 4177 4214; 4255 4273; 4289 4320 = 0.00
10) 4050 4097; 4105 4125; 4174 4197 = 0.05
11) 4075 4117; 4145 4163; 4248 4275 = -0.05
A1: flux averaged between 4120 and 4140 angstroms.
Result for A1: 18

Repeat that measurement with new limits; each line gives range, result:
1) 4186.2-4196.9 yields 17.9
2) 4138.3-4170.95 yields 17.9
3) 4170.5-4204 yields 17.8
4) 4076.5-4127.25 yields 16.8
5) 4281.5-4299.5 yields 17.7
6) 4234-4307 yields 17.5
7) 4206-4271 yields 17.6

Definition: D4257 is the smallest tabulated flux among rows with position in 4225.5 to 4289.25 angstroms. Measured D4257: 16.28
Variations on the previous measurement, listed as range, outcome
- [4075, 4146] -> 12.27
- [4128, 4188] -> 17.46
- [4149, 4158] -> 17.59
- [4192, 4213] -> 17.65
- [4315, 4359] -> 11.77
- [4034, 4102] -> 12.58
